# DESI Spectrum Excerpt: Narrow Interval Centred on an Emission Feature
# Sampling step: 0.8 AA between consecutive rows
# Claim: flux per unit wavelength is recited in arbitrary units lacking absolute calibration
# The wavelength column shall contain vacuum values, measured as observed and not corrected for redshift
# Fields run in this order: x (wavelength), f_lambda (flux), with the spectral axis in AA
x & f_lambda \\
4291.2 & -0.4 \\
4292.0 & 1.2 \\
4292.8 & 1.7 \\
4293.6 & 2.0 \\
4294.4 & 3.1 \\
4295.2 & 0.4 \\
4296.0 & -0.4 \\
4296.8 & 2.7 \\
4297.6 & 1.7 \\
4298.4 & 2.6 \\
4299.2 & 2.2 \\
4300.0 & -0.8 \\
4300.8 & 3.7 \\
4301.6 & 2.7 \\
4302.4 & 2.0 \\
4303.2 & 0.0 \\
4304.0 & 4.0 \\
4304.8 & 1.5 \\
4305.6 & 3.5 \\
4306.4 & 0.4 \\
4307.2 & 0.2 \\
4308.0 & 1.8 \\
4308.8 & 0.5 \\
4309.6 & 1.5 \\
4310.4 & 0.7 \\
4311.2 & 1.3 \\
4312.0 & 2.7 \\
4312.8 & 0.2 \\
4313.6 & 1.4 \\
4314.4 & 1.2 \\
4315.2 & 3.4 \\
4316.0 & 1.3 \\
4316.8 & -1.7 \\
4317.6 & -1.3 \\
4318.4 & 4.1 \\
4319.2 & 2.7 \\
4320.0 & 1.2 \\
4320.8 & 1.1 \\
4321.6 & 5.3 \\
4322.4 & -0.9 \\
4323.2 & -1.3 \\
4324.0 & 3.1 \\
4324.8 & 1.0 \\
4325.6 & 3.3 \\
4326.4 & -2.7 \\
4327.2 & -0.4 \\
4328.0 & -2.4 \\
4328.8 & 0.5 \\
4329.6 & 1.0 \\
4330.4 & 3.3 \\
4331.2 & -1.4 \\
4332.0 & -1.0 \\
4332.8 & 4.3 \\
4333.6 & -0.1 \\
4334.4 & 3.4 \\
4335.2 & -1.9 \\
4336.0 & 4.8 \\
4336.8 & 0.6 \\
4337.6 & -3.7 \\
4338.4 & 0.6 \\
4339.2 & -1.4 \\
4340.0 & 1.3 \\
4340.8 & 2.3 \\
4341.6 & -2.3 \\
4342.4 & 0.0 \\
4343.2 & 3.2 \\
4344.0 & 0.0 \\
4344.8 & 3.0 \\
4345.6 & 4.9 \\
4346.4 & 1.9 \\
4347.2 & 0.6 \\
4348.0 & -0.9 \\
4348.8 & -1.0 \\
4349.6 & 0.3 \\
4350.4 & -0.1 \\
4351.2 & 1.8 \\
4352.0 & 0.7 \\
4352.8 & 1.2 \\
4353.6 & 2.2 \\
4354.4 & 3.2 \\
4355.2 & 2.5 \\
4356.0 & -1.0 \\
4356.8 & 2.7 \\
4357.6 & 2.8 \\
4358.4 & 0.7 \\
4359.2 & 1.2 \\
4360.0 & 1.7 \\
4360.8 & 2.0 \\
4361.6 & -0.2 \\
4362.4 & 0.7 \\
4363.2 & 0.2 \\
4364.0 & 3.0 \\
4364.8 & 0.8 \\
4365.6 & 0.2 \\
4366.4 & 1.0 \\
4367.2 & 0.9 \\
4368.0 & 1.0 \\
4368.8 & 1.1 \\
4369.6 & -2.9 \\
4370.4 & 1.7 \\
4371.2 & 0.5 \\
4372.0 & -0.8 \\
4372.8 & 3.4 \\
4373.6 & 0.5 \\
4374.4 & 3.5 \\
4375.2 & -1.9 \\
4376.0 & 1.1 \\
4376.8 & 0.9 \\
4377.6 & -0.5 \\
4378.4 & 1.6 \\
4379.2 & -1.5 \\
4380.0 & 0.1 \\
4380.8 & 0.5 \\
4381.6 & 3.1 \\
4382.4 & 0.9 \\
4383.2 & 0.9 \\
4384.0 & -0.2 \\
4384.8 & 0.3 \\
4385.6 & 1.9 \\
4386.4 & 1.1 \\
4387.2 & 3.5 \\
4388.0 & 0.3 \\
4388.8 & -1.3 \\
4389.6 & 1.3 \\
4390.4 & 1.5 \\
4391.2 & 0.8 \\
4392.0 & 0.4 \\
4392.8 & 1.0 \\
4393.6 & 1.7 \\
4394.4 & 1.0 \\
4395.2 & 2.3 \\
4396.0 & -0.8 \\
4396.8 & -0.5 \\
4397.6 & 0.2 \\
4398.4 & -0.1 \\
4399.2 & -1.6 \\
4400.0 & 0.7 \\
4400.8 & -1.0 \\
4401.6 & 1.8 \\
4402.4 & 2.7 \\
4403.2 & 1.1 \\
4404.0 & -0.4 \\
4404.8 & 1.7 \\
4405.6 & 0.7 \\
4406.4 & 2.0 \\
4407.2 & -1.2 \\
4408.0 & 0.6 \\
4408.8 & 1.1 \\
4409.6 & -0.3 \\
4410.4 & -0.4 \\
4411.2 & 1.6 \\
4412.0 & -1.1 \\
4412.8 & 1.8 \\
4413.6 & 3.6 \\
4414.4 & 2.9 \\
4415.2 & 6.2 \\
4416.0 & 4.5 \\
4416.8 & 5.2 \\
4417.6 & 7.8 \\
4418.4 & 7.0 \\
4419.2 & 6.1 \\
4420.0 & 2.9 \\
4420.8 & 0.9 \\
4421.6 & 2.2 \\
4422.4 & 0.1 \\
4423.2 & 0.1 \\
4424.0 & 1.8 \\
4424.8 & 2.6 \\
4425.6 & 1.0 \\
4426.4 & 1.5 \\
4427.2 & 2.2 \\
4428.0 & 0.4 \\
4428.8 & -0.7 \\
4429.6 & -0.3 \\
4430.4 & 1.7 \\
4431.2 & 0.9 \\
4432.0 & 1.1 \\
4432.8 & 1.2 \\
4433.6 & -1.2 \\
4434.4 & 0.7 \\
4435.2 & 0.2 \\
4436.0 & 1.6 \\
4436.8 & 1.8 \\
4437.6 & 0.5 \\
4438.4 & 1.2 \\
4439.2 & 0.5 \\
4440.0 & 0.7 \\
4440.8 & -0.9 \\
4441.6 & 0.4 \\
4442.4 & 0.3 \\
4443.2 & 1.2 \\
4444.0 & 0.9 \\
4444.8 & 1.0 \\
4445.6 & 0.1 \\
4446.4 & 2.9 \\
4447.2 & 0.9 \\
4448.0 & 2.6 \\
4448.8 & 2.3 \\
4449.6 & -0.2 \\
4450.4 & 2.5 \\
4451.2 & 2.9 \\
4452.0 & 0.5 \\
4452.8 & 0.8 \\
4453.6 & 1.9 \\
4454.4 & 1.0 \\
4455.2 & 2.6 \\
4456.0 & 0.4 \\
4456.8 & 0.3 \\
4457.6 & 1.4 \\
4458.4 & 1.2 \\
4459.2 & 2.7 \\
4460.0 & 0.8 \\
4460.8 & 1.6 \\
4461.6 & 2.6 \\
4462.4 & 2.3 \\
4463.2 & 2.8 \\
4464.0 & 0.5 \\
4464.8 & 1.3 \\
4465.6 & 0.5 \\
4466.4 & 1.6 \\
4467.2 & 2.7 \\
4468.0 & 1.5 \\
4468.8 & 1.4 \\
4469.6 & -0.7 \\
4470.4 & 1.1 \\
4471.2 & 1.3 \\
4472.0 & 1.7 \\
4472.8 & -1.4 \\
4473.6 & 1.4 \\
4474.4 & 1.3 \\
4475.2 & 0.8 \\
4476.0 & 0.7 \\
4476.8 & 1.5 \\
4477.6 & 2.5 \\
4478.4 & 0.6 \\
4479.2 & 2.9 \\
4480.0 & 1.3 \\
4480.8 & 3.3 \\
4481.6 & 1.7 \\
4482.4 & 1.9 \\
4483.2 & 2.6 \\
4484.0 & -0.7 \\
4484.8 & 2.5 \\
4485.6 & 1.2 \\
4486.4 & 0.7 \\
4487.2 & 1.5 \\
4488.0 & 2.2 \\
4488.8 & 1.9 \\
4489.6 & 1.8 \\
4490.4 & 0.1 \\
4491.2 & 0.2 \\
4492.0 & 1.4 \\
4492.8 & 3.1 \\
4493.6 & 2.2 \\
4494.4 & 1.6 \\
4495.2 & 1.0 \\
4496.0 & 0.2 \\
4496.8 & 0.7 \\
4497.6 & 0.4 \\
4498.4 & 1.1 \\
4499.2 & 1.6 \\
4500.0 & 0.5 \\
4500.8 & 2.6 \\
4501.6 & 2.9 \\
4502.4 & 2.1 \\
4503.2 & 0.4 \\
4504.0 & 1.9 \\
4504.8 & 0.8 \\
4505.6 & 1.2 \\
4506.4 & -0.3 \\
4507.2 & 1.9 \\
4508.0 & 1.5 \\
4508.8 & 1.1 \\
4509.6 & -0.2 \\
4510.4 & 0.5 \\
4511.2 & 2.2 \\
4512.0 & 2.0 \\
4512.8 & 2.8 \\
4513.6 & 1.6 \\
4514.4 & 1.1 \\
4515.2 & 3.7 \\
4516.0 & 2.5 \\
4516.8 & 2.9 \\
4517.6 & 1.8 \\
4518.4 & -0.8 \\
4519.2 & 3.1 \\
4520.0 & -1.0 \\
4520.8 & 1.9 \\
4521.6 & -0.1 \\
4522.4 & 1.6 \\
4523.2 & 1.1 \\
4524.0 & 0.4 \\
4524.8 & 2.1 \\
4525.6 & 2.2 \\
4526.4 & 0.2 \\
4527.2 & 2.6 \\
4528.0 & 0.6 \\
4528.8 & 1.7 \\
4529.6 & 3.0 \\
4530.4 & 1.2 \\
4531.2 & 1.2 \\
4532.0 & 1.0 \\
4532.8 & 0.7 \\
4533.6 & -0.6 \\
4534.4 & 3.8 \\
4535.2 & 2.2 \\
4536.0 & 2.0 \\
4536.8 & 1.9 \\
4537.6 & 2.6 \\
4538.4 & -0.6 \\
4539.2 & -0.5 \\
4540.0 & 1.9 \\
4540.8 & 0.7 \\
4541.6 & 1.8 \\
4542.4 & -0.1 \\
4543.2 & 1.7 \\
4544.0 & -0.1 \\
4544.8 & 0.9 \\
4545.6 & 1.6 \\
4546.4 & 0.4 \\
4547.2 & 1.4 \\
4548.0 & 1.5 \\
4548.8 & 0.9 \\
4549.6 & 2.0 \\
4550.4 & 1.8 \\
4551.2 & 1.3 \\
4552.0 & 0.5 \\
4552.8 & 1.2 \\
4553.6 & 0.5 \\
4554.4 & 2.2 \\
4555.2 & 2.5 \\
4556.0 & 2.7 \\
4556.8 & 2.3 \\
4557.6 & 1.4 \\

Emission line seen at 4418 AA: [O II]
